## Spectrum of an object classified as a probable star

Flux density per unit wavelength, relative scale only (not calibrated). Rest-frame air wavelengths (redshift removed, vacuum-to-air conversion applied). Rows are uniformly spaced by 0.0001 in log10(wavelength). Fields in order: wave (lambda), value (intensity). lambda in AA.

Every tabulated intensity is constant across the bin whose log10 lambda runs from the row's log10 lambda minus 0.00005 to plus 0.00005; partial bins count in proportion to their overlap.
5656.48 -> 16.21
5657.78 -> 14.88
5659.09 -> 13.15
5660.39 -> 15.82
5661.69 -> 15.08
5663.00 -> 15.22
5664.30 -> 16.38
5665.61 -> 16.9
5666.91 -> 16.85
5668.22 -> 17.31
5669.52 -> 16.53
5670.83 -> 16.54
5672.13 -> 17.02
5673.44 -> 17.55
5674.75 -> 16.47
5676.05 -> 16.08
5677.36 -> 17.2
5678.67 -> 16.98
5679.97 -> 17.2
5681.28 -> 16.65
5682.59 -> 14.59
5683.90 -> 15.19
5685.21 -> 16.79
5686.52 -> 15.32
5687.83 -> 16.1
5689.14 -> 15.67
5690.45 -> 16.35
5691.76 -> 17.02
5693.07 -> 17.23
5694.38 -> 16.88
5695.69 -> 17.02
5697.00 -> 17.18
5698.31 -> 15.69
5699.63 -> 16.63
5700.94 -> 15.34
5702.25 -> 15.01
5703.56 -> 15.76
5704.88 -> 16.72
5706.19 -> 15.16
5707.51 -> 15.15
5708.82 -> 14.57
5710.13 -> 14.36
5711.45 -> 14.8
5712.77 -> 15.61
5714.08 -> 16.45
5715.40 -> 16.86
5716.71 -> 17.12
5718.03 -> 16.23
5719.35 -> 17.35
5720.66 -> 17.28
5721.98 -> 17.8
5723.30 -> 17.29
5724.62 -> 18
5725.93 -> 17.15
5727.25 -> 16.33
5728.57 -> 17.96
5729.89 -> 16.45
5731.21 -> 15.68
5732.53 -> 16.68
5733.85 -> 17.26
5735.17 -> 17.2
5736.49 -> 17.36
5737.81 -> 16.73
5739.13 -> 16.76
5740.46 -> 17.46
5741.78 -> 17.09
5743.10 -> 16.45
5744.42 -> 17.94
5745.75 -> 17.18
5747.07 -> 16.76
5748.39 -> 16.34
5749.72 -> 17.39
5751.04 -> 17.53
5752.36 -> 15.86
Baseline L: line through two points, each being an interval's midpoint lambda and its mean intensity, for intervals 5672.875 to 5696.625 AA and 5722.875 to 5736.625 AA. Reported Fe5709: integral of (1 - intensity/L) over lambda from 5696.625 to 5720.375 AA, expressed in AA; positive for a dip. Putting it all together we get 1.2 AA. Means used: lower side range 16.5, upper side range 17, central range 15.9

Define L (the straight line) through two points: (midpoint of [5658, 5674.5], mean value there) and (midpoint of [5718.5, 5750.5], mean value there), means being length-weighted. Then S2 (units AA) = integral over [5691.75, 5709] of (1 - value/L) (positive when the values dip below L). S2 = 0.5 AA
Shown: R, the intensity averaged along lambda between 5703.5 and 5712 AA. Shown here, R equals 15.2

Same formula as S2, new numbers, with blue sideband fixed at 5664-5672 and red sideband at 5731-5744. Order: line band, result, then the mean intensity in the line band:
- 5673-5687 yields 0.4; 16.4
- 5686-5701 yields 0.4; 16.4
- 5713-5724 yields -0.1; 17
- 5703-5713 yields 1.0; 15.2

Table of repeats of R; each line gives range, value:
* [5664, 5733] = 16.4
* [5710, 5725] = 16.6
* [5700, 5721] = 15.9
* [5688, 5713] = 15.9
